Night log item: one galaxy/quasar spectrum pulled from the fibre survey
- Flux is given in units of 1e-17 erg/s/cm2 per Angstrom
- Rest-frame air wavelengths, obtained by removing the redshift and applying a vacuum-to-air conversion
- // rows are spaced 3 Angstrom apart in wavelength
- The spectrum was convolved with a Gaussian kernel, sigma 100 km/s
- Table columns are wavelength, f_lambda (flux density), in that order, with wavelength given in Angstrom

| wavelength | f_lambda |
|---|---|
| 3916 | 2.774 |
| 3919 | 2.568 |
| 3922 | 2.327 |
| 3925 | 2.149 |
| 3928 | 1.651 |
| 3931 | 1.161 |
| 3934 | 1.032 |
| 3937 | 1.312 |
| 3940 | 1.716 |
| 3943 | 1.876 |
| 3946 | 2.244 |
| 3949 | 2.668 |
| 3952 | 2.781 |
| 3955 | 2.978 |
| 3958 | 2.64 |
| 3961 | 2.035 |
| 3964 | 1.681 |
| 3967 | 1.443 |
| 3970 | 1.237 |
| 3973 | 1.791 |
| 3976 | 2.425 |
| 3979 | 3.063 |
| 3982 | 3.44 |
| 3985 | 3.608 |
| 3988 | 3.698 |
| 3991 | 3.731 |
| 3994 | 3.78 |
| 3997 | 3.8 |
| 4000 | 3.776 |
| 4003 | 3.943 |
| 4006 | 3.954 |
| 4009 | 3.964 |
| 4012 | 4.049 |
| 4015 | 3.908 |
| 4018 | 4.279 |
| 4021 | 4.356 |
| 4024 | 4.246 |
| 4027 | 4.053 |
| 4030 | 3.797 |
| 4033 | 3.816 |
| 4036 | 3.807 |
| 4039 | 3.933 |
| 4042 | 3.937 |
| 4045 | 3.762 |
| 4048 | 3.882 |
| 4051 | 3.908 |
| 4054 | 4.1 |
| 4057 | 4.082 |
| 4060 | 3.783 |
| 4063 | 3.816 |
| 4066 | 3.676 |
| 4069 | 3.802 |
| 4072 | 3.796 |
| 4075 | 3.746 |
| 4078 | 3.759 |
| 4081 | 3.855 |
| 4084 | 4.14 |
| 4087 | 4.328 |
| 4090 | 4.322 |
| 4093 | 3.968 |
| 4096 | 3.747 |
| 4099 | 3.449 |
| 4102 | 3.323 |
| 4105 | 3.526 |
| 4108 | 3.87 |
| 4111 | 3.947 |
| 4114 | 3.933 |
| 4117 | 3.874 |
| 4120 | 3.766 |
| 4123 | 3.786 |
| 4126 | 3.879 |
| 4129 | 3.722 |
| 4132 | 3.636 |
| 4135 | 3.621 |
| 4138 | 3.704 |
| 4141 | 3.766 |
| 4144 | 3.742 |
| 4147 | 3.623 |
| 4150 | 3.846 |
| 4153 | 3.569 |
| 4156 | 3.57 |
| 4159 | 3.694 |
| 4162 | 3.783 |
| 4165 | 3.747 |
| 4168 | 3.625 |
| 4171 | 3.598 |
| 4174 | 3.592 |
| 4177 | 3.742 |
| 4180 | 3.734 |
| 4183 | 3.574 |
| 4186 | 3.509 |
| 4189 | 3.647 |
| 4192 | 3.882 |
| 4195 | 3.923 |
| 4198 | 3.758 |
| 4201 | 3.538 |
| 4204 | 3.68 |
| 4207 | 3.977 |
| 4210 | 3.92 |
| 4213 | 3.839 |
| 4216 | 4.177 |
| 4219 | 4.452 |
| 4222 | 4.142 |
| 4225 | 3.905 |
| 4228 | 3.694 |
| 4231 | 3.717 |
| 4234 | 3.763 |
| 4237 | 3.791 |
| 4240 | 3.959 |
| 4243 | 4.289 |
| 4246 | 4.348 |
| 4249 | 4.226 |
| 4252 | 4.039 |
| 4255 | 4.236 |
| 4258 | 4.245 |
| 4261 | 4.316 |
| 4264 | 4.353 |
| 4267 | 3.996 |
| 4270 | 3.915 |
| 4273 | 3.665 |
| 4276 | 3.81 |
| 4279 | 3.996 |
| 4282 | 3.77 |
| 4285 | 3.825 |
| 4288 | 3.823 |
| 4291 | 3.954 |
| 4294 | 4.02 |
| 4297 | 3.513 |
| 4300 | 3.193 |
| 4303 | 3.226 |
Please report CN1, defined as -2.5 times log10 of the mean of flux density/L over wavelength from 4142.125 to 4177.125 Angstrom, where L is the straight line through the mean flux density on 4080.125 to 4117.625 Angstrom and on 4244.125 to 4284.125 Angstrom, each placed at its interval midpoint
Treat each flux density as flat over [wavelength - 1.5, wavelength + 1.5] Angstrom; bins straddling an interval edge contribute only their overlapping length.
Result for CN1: 0.08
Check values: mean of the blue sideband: 3.87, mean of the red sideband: 4.07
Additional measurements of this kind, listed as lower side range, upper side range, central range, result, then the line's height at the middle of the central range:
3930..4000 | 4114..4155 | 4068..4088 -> -0.18 mag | 3.32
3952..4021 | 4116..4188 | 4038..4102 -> -0.13 mag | 3.43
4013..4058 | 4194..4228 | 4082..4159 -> 0.05 mag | 3.96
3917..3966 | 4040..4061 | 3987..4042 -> -0.20 mag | 3.31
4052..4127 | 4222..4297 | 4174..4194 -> 0.07 mag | 3.92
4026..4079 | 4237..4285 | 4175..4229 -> 0.05 mag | 4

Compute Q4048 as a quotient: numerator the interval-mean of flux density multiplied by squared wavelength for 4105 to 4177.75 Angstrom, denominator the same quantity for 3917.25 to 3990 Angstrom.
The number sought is 1.82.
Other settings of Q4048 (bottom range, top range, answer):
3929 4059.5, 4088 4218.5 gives 1.28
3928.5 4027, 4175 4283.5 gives 1.53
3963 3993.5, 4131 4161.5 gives 1.50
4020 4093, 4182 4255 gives 1.07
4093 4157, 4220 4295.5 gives 1.15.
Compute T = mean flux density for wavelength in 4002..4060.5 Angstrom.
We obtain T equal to 3.98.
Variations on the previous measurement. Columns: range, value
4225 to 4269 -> 4.06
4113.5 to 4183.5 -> 3.71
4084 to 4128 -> 3.85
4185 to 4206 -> 3.72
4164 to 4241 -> 3.8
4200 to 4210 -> 3.77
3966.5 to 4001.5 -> 3.03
